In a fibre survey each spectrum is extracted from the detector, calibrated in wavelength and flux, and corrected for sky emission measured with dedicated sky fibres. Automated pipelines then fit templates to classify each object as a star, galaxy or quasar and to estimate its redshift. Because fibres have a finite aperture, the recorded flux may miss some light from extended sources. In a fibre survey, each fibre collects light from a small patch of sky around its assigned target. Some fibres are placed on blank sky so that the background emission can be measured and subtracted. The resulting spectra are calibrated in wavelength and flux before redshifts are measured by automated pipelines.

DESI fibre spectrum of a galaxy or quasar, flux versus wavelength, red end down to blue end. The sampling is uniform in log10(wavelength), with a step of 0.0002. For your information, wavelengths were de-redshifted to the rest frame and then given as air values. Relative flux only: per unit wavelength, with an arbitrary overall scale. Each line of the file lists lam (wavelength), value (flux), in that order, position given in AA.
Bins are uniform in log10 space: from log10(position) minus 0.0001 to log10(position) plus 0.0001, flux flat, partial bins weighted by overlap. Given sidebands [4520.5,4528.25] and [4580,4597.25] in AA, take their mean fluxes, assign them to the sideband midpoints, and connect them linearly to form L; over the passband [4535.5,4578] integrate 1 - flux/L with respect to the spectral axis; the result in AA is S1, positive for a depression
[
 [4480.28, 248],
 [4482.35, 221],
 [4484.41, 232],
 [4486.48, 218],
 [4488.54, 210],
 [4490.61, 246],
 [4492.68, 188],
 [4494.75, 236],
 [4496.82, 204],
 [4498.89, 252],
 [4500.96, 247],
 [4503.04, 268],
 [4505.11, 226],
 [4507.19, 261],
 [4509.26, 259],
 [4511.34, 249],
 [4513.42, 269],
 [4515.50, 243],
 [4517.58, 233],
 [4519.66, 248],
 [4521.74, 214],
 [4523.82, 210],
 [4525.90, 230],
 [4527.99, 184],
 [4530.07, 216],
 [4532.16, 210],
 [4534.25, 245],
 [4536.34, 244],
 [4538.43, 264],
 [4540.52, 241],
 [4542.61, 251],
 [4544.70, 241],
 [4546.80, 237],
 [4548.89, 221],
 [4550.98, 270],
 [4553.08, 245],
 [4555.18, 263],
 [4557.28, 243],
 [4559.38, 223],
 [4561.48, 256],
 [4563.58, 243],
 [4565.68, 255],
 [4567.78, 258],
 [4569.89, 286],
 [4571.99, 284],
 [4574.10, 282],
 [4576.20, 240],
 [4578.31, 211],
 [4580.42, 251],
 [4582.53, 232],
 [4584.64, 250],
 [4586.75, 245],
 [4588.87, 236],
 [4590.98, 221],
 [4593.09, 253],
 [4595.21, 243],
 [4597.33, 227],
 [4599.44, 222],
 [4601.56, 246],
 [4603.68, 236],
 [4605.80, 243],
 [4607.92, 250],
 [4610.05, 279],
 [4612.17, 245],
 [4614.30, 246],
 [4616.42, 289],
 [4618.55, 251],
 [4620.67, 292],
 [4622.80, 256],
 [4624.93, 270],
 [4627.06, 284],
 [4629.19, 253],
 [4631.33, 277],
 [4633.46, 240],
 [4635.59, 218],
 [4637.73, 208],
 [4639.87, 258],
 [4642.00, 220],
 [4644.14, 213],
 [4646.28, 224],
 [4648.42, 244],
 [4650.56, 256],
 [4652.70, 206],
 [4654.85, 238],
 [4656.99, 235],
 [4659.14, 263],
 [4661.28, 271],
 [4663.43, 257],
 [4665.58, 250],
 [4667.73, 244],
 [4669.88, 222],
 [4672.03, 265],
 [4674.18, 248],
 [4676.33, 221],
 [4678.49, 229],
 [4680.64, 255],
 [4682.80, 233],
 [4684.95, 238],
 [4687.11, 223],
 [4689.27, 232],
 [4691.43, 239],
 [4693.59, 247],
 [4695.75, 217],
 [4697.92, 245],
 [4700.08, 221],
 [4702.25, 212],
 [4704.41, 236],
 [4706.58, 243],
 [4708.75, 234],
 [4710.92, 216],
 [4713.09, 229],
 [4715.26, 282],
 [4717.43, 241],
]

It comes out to -4.7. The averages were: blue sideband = 213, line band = 252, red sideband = 240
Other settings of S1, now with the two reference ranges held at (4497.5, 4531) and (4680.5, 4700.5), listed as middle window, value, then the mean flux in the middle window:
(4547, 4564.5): -0.60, 245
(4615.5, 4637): -2.39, 262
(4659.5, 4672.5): -0.91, 252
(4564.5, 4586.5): -1.65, 255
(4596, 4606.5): 0.06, 235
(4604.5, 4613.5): -0.67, 253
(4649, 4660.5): -0.26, 241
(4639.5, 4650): 0.18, 231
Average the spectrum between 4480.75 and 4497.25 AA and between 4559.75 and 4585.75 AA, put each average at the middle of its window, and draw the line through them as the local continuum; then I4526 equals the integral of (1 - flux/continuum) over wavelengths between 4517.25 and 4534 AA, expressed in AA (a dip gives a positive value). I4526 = 1.2 AA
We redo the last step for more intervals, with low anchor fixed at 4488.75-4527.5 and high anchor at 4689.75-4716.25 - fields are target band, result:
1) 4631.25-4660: 0.2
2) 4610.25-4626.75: -2.1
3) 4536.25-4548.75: -0.4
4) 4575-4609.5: -0.4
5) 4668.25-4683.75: -0.3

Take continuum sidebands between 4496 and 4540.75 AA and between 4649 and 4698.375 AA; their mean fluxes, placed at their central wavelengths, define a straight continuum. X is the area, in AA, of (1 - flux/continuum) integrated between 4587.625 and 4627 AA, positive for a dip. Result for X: -2.0 AA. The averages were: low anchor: 237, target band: 251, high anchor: 241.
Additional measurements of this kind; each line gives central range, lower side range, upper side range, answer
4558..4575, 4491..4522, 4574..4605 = -1.5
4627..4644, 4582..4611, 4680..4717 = -0.1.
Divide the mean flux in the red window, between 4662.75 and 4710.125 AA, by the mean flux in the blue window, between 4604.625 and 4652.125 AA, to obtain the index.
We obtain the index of 0.95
